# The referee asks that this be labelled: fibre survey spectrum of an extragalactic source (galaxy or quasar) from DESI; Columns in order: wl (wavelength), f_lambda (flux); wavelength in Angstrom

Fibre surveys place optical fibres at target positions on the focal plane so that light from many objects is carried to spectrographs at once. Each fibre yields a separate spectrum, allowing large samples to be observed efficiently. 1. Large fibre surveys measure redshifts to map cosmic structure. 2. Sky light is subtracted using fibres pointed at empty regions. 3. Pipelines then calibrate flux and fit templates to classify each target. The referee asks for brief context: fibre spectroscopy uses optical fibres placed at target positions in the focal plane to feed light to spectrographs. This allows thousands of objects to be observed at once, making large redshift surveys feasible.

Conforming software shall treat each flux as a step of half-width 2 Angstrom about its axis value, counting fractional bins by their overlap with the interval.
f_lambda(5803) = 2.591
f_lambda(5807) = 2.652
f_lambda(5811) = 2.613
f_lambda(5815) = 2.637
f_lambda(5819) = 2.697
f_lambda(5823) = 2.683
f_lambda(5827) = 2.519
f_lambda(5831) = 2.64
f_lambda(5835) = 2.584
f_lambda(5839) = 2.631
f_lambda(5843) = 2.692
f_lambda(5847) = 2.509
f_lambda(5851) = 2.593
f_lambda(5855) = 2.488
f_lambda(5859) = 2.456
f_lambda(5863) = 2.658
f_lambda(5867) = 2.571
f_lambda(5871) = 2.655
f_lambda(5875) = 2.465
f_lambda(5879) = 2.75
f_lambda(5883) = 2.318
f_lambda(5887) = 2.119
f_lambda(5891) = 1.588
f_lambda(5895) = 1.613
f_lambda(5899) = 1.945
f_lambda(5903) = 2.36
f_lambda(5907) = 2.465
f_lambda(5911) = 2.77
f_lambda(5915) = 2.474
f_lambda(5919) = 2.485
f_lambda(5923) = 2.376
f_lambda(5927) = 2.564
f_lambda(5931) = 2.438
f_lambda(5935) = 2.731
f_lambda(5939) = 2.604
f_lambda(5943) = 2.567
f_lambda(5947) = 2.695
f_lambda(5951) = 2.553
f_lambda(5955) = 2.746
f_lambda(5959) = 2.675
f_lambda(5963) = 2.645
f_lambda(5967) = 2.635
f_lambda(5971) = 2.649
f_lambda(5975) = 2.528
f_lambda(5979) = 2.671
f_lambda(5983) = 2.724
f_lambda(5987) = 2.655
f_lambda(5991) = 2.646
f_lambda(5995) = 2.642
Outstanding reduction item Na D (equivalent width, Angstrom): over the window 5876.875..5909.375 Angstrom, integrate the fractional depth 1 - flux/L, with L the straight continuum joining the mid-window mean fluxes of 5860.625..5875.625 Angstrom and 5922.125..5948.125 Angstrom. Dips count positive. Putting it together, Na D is 5.4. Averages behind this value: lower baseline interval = 2.6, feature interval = 2.15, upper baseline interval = 2.57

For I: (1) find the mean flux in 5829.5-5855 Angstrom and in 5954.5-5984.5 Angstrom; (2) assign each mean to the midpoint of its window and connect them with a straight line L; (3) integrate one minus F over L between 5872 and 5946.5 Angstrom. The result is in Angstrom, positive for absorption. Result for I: 7.1 Angstrom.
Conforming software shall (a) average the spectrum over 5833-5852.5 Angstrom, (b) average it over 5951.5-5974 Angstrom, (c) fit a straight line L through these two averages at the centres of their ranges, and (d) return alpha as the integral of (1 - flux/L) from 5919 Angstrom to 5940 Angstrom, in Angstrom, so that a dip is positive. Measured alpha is 0.8 Angstrom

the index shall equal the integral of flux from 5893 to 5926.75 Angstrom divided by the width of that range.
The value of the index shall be 2.32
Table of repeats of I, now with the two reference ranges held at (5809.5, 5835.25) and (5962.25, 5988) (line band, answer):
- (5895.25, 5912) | 2.3 Angstrom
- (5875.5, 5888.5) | 1.1 Angstrom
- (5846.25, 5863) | 0.6 Angstrom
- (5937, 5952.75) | 0.2 Angstrom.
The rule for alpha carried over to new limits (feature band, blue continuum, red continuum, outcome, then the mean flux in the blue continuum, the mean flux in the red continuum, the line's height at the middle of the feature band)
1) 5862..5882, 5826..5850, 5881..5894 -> -4.0 Angstrom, 2.6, 1.98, 2.17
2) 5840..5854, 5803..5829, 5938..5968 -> 0.2 Angstrom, 2.63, 2.64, 2.63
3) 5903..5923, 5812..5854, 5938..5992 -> 0.9 Angstrom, 2.62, 2.64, 2.63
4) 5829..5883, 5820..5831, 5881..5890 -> -4.7 Angstrom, 2.62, 2.15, 2.38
